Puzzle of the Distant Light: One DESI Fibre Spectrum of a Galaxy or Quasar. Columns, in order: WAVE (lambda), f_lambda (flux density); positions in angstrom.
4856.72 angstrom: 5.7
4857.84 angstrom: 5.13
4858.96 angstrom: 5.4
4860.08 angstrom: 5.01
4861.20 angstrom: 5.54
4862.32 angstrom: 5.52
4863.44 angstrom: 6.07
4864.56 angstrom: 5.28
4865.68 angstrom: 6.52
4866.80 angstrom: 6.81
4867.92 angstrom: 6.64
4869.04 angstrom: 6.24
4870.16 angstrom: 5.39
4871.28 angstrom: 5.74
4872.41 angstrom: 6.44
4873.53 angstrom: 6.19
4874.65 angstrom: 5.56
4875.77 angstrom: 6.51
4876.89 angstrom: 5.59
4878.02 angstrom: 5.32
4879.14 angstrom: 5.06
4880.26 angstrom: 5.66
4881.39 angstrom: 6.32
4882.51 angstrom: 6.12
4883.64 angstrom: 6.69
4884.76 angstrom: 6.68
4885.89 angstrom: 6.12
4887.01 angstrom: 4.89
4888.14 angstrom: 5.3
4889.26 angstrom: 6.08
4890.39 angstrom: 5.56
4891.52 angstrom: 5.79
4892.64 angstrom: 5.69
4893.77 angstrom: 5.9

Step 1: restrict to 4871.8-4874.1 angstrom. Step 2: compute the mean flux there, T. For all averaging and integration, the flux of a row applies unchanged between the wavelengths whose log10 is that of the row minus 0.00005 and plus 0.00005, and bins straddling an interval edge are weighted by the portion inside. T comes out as 6.29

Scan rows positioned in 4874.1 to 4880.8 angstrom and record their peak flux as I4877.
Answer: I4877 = 6.51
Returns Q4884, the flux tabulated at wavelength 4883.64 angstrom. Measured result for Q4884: 6.69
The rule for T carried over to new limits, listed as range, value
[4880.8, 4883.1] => 6.2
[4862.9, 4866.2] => 5.95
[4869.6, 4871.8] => 5.57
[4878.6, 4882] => 5.69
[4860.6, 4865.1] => 5.6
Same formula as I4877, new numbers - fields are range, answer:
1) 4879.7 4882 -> 6.32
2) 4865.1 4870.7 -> 6.81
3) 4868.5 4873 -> 6.44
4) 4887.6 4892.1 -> 6.08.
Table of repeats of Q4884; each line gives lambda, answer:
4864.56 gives 5.28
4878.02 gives 5.32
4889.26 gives 6.08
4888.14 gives 5.3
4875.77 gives 6.51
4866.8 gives 6.81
